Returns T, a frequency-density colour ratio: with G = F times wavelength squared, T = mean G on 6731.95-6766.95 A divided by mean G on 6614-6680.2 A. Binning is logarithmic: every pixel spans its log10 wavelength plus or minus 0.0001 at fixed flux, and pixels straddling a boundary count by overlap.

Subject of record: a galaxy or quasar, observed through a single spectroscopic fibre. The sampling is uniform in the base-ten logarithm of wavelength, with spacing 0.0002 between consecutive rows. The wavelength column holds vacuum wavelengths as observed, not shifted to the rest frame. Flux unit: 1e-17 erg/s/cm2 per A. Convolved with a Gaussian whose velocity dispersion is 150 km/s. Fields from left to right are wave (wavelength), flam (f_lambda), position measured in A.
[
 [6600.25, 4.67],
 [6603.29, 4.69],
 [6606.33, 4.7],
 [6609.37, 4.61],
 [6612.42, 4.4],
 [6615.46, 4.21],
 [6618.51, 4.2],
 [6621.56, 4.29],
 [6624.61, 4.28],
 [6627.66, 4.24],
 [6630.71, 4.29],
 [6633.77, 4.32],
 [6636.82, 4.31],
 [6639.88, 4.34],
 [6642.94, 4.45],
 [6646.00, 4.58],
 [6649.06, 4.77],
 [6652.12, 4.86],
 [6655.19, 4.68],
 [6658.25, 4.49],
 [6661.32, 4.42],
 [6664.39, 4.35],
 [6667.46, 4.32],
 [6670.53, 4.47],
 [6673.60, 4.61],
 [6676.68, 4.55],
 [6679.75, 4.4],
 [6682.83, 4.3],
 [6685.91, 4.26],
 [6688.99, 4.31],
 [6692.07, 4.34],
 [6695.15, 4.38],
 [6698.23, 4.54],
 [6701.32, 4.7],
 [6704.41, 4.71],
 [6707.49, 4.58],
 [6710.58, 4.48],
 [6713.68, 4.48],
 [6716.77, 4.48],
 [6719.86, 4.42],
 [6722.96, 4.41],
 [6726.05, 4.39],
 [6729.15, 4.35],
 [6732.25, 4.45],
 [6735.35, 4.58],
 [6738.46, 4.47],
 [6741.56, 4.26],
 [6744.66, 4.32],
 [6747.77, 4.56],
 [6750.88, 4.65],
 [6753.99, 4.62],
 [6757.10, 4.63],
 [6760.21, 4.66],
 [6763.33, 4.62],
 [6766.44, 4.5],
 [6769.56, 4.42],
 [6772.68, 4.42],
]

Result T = 1.1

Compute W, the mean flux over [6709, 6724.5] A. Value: 4.45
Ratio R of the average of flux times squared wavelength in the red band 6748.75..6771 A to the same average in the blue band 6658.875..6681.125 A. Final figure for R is 1.06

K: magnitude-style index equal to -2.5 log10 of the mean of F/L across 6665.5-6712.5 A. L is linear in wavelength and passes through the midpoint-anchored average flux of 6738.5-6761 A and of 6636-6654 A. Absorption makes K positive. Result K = 0.02 mag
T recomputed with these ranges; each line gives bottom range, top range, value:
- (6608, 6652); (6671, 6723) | 1.04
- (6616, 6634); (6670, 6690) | 1.05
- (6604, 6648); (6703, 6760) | 1.06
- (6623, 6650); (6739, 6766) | 1.07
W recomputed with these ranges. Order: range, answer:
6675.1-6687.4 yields 4.38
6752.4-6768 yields 4.61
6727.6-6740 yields 4.46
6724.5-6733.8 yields 4.4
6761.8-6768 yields 4.56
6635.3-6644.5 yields 4.37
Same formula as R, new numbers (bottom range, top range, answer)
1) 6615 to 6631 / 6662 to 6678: 1.06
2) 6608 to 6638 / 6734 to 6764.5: 1.09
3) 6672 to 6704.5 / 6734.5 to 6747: 1.01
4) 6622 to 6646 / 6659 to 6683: 1.03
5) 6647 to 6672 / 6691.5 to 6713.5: 1.01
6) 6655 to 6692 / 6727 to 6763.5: 1.04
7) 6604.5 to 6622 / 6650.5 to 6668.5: 1.04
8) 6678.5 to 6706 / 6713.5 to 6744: 1.01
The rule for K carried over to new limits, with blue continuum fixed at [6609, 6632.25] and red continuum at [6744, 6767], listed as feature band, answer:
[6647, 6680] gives -0.04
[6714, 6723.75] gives 0.01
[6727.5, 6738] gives 0.02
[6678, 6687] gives 0.02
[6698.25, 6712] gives -0.03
